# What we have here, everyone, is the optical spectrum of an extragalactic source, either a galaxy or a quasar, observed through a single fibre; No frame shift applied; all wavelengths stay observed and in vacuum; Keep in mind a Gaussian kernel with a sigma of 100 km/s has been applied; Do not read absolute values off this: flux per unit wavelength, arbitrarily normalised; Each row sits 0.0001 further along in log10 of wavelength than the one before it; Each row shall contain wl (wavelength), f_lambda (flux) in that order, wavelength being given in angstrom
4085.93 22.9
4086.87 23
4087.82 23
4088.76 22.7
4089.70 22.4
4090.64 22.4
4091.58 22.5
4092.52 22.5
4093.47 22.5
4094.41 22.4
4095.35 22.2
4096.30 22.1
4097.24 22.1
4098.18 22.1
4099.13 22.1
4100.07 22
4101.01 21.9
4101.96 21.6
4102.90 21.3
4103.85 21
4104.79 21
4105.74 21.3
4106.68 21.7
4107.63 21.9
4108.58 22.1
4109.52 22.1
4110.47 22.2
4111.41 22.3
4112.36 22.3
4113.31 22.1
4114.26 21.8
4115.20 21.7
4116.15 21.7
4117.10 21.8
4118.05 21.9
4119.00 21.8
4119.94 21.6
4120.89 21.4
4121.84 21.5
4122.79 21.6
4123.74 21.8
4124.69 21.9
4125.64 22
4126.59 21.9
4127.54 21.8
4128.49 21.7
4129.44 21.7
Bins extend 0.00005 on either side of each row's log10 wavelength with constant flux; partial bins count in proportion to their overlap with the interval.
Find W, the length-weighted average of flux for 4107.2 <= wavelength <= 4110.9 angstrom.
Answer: 22.1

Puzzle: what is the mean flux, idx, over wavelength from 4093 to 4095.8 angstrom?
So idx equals 22.4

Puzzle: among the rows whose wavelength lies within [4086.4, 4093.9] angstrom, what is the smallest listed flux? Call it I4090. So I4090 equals 22.4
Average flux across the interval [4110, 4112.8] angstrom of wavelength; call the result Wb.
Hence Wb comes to 22.3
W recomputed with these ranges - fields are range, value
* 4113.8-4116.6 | 21.8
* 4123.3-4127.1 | 21.9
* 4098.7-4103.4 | 21.8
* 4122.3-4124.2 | 21.7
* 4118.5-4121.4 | 21.6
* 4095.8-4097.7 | 22.1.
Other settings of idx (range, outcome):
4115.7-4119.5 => 21.8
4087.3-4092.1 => 22.6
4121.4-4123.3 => 21.5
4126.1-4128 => 21.9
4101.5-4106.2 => 21.2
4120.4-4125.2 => 21.6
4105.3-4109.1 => 21.8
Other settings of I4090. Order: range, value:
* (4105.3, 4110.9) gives 21.3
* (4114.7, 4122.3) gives 21.4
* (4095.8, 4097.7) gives 22.1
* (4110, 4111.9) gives 22.2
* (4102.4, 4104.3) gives 21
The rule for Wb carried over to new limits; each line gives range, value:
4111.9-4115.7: 22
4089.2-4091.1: 22.4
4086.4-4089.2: 22.8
